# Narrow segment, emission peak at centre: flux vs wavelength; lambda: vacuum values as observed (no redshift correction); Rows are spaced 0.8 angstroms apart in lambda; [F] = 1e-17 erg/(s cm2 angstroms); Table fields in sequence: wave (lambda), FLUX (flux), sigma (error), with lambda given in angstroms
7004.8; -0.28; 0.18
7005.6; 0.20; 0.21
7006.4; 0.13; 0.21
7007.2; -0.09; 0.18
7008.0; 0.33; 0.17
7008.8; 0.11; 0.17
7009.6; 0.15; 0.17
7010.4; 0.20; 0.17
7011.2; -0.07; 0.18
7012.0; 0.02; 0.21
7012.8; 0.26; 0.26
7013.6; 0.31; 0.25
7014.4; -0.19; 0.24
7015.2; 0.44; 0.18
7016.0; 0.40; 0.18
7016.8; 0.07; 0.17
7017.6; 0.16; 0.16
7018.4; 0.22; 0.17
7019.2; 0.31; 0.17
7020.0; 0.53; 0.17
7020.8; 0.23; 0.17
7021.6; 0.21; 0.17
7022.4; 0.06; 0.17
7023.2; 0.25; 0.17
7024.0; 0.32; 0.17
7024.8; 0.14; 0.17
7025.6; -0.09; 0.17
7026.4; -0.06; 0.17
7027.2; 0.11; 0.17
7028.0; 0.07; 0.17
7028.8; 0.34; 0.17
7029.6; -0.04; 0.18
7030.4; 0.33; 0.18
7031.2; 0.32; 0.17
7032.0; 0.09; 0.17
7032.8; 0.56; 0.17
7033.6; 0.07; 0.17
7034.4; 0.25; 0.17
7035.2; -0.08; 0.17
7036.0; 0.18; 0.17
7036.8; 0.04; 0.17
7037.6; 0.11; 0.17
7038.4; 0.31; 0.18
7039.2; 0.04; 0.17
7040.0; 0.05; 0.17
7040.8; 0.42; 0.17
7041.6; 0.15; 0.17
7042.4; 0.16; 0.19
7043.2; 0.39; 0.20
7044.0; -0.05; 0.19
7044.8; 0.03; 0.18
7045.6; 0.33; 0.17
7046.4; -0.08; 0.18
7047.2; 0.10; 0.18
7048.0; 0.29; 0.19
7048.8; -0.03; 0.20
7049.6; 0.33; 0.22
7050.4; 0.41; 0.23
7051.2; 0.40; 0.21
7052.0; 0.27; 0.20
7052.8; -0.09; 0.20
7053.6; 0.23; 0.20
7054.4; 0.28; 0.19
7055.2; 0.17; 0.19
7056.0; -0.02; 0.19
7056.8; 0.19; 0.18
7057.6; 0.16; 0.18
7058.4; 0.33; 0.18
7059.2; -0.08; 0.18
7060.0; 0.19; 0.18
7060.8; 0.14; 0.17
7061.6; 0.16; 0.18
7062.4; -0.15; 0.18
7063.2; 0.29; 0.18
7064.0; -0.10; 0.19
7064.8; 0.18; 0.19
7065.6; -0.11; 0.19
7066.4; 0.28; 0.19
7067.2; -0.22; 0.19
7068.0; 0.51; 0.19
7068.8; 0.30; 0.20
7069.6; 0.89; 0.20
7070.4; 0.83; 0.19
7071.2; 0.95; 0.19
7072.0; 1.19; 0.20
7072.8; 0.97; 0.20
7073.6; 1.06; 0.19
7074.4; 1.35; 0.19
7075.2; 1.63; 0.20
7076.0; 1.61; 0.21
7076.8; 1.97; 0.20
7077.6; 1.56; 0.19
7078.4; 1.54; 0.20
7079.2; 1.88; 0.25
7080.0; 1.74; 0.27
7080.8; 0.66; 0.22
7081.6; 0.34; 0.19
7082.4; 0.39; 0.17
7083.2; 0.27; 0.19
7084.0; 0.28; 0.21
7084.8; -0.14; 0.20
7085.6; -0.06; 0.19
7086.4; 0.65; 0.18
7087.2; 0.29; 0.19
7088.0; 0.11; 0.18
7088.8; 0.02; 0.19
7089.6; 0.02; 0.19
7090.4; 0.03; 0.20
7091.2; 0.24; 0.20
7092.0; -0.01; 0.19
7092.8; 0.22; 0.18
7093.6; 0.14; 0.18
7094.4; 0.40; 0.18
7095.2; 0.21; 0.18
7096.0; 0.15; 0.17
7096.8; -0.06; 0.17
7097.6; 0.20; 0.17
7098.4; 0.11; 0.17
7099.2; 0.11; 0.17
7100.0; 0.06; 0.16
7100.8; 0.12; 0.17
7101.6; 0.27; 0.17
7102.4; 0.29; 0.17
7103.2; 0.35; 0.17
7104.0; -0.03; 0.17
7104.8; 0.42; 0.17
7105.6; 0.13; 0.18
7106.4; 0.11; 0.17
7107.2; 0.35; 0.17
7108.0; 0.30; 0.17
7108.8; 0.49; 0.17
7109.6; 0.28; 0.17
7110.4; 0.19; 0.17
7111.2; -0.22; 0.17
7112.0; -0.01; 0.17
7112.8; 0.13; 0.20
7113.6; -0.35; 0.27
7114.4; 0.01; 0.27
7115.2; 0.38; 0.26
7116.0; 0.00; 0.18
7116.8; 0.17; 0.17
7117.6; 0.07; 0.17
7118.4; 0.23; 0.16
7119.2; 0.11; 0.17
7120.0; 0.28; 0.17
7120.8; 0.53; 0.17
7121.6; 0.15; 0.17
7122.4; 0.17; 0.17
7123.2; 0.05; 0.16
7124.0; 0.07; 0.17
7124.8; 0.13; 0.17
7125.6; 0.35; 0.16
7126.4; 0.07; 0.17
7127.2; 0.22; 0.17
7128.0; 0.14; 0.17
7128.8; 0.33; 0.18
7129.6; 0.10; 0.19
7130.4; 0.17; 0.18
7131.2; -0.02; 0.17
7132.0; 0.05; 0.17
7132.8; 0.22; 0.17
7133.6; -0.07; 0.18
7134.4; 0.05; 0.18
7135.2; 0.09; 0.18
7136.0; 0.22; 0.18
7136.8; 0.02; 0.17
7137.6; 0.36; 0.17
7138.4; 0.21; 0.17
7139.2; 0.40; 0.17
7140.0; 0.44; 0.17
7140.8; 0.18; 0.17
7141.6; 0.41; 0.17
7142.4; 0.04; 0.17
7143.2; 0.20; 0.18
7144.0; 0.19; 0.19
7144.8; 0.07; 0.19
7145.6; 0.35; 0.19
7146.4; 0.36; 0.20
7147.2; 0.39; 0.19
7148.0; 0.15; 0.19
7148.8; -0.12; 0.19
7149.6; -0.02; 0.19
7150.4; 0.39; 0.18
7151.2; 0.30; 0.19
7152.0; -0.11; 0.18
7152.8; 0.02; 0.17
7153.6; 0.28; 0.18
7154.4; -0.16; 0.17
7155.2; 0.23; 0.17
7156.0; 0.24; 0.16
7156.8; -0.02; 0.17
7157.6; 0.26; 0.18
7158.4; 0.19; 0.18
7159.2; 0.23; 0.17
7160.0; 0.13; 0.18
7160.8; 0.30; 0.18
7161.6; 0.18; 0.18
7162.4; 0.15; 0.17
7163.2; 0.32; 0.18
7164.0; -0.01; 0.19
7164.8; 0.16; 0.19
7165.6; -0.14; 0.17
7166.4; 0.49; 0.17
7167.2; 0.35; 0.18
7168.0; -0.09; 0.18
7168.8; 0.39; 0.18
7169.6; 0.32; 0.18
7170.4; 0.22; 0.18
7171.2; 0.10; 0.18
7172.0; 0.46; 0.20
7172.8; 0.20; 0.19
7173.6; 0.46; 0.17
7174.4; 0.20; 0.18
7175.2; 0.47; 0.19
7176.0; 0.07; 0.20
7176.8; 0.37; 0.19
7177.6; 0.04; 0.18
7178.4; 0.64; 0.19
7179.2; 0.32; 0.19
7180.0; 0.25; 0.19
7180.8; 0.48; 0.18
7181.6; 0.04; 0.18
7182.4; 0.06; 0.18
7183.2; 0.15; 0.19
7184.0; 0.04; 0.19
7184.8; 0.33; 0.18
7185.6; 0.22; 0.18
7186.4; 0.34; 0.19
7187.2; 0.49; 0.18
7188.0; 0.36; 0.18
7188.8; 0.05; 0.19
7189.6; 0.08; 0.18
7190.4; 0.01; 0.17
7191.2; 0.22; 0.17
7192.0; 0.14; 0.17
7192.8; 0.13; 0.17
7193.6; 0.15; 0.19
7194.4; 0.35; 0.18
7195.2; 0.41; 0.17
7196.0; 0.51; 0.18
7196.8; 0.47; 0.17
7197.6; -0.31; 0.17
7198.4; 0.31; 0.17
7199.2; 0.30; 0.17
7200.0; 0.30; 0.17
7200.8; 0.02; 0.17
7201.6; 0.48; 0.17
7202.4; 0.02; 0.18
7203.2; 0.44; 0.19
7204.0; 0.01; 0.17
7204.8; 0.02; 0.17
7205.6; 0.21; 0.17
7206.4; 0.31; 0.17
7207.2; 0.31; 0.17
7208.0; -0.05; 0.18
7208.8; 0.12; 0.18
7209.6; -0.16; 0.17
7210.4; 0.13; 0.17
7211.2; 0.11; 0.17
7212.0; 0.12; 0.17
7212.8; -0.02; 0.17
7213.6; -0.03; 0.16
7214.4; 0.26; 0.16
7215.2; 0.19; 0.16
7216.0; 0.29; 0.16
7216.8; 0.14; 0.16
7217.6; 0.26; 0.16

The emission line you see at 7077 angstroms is [O II]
